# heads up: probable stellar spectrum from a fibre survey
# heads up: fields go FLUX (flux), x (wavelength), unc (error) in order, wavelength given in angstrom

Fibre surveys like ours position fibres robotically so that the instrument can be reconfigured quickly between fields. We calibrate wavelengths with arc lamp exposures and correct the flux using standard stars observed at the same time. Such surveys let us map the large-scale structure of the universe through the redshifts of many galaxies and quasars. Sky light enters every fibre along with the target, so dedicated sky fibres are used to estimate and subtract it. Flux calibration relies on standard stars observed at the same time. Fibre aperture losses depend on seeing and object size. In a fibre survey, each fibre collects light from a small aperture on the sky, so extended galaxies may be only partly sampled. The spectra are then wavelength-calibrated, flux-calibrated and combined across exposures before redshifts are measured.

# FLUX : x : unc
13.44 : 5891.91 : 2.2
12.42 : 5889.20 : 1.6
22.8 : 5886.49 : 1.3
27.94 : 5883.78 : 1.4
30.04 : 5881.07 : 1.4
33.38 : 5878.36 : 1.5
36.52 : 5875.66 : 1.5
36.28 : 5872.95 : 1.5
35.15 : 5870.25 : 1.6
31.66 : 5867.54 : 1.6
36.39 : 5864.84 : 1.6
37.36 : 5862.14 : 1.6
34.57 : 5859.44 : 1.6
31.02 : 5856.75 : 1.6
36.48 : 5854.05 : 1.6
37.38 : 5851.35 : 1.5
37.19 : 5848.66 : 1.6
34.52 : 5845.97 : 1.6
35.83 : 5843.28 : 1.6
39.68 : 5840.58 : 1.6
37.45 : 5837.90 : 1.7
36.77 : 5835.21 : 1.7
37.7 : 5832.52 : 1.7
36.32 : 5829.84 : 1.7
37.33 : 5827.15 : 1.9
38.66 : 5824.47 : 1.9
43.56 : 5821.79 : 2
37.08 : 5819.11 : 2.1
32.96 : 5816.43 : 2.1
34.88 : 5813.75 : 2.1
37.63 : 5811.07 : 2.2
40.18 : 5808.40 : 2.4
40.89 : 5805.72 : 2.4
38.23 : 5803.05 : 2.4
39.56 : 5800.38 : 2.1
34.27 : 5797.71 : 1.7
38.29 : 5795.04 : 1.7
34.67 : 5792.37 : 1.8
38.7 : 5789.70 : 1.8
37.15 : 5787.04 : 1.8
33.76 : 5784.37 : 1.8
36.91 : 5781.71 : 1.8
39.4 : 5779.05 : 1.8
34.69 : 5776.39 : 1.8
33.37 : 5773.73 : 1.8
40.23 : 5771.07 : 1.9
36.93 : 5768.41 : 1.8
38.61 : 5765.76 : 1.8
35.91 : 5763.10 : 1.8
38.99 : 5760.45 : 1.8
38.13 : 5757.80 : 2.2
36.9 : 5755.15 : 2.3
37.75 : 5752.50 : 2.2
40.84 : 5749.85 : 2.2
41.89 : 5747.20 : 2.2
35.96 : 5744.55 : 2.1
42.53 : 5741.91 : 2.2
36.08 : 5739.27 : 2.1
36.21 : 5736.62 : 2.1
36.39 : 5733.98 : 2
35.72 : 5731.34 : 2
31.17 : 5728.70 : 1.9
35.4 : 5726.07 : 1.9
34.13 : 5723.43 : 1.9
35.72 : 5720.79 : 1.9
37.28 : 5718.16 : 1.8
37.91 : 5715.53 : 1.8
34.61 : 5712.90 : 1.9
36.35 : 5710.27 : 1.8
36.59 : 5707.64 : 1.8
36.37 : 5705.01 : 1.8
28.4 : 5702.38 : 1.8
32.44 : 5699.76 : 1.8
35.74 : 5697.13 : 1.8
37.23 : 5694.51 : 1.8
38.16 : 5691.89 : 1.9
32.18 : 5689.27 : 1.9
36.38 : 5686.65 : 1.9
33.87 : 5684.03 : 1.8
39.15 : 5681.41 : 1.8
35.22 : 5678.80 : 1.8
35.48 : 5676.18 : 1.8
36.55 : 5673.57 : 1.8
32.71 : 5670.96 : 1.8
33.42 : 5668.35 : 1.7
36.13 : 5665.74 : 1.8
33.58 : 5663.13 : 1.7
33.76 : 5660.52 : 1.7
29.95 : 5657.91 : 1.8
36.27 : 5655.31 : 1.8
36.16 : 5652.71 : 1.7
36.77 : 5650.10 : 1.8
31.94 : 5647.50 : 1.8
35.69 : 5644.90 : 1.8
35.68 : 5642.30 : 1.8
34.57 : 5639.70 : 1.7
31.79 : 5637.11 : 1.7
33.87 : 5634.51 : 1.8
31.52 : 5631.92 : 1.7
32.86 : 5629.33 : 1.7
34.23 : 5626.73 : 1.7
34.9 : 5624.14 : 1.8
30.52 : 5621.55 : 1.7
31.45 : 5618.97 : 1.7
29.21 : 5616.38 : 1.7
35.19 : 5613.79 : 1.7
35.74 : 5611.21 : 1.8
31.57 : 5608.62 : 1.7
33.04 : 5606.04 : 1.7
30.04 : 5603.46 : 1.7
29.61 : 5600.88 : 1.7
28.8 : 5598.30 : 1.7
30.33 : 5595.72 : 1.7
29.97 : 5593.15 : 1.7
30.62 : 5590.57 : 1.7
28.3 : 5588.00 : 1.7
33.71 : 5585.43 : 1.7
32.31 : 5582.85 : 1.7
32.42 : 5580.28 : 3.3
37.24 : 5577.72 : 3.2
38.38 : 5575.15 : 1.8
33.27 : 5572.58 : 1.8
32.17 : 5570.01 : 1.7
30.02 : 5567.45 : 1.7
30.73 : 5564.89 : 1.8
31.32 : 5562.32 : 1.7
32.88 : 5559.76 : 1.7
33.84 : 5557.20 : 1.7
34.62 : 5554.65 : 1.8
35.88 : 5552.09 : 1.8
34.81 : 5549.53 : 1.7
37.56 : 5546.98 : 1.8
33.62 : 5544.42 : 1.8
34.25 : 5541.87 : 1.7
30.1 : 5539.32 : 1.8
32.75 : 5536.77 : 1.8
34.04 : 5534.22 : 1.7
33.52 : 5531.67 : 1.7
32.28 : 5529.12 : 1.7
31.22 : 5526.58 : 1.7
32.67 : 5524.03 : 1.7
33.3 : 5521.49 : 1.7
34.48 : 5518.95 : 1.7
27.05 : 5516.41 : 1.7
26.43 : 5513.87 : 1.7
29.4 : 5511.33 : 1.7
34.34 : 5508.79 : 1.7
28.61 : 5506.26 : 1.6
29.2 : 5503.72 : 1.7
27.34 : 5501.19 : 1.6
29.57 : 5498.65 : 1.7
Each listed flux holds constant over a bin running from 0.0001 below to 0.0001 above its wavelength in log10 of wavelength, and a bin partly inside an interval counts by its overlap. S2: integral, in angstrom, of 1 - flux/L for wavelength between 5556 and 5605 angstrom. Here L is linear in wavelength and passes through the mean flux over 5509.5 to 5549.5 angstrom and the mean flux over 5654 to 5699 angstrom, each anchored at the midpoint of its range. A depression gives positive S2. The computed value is 2.0 angstrom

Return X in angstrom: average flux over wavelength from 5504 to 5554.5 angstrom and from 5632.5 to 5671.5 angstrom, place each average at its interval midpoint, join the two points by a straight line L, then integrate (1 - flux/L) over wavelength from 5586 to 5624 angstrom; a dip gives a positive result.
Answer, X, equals 2.6 angstrom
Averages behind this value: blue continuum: 32.4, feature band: 31.2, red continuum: 34.1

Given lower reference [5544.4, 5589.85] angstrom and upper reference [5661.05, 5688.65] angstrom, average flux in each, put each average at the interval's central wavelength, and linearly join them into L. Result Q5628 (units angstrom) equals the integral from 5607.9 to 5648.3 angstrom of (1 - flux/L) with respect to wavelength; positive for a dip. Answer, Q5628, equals 1.4 angstrom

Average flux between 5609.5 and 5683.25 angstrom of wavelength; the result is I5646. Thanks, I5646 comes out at 34.1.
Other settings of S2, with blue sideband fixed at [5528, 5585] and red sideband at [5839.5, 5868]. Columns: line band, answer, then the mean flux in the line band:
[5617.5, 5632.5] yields 0.6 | 32.6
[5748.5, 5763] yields -1.4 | 38.3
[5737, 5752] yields -1.8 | 39.1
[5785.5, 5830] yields -2.9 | 37.7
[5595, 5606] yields 1.2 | 30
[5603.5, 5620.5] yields 0.7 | 32.5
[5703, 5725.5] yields -0.7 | 35.8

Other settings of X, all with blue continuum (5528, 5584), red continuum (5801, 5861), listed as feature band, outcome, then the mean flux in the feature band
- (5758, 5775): -0.5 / 37.4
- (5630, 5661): 0.7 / 34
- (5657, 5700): 0.3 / 34.9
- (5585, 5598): 1.4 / 30.3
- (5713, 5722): -0.3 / 36.7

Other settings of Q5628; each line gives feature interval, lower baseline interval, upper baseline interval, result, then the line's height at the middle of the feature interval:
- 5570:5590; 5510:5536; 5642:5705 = -0.47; 32.7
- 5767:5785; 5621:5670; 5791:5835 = 0.10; 36.8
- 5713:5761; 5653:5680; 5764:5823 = -1.40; 36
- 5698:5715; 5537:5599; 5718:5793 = 0.73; 35.9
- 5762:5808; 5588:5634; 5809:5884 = -3.16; 34.8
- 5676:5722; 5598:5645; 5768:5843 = -1.15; 34.6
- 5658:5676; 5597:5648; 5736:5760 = 0.31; 34.7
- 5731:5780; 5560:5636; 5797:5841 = -2.06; 36.2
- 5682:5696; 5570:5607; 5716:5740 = -0.53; 34.5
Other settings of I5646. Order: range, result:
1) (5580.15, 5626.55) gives 31.6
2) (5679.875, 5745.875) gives 35.7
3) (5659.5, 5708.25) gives 34.9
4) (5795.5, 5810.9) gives 38.5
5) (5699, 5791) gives 36.6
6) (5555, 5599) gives 32.2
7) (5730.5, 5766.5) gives 38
